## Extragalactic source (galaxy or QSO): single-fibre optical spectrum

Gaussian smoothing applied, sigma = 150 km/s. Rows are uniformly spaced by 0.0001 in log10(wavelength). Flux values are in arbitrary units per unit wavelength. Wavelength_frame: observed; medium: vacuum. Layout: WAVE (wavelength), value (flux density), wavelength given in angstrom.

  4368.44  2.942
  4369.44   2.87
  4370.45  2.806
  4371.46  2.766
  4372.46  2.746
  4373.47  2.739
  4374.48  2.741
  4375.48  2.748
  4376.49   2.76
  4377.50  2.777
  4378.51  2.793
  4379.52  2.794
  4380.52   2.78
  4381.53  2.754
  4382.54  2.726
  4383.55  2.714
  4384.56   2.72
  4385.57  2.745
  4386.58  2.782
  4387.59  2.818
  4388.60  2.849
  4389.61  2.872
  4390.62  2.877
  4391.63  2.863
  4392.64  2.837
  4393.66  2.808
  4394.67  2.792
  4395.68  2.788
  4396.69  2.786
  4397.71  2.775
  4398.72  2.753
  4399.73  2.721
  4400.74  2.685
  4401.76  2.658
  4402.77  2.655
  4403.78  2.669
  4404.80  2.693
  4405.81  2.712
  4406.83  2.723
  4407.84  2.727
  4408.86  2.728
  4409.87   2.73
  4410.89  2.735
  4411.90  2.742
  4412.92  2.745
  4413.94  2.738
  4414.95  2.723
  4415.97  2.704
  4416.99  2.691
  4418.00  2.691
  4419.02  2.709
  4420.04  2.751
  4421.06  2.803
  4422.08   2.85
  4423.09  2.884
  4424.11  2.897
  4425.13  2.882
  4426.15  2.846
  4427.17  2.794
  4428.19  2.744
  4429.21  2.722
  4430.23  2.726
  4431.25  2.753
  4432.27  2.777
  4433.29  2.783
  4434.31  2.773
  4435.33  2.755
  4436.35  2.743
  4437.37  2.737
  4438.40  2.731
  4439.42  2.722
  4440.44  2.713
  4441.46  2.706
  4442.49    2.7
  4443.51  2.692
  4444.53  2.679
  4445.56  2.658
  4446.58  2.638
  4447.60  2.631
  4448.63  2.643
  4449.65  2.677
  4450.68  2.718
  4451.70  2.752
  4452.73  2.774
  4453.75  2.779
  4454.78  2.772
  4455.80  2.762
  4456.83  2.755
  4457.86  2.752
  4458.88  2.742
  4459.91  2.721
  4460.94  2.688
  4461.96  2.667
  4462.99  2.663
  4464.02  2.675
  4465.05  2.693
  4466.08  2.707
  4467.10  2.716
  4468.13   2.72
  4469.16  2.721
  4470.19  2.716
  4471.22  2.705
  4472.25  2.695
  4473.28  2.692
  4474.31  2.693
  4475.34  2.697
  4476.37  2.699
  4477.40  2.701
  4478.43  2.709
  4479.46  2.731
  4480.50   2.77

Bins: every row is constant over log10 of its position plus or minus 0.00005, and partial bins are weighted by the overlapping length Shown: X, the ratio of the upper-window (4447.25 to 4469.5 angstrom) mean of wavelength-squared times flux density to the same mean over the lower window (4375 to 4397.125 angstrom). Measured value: 1.01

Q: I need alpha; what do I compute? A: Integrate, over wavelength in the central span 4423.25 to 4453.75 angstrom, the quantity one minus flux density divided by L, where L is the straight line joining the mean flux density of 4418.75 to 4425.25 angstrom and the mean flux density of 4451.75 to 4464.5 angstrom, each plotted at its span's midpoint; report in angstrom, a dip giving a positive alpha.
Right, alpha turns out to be 0.5 angstrom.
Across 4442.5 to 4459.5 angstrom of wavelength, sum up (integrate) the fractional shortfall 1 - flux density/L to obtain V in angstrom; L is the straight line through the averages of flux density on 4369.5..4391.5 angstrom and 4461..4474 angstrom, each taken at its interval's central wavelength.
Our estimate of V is 0.0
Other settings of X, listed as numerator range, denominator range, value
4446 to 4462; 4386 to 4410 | 1.01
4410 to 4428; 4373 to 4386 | 1.03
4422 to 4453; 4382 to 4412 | 1.01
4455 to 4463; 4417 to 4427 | 0.99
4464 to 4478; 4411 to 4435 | 1.00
